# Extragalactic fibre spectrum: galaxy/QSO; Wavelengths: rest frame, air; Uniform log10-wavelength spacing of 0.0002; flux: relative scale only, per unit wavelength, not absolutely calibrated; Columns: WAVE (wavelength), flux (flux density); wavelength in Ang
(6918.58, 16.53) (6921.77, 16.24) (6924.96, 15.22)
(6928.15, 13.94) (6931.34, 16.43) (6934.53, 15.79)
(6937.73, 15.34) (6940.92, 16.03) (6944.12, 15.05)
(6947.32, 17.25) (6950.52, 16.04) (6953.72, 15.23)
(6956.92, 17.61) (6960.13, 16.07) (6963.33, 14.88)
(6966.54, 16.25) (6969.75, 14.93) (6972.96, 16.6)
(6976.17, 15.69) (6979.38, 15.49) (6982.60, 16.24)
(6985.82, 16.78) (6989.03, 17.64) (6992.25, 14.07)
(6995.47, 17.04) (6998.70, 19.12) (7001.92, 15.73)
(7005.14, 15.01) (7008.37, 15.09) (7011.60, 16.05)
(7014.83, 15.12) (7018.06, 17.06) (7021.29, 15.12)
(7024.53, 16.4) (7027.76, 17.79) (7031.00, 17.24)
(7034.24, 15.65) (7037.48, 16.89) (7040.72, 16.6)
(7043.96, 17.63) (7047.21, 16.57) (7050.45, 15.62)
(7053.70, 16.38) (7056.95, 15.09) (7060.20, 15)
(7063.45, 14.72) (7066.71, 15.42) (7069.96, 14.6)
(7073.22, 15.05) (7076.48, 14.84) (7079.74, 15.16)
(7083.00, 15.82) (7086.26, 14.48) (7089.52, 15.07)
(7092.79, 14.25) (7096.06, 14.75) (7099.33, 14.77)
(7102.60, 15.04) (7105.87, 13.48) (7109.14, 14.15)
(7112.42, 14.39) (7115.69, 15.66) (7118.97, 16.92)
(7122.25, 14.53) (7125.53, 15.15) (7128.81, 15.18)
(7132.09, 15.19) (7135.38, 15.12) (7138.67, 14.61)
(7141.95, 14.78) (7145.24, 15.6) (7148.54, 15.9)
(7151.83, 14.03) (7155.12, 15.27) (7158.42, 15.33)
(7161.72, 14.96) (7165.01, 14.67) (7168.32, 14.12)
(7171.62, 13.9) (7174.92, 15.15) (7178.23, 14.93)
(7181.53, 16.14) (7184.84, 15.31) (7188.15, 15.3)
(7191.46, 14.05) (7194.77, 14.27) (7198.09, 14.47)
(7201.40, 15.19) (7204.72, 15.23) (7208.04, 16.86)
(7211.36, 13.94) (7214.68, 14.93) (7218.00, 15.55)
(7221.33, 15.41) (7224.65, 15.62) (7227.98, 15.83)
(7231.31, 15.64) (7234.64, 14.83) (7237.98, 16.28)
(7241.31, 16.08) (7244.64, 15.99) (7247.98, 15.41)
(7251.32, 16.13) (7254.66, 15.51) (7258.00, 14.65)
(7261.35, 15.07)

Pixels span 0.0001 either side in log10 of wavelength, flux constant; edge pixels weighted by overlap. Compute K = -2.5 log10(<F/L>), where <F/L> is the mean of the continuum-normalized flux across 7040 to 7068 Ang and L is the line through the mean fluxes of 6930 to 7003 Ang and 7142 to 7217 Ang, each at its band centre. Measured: -0.01 mag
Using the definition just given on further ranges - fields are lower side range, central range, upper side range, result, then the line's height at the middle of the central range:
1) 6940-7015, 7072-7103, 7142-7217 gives 0.04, 15.5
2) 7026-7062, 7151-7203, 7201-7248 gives 0.07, 15.8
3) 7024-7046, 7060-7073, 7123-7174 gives 0.10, 16.4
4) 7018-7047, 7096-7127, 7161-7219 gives 0.06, 15.8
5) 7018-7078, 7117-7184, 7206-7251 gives 0.05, 15.7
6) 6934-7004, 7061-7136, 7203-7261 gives 0.06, 15.8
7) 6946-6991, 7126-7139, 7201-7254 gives 0.05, 15.8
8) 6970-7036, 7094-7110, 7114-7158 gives 0.08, 15.5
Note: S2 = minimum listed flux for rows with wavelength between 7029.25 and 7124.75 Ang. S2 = 13.48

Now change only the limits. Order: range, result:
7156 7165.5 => 14.67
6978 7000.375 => 14.07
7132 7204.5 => 13.9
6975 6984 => 15.49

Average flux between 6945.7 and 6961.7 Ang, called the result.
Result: 16.4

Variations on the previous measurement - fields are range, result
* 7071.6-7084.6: 15.2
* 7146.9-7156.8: 15.1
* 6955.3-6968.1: 16.2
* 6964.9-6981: 15.8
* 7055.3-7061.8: 15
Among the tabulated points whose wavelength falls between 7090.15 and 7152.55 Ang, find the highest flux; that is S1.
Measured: 16.92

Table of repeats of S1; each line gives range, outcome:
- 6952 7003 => 19.12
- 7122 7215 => 16.86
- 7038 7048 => 17.63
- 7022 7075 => 17.79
